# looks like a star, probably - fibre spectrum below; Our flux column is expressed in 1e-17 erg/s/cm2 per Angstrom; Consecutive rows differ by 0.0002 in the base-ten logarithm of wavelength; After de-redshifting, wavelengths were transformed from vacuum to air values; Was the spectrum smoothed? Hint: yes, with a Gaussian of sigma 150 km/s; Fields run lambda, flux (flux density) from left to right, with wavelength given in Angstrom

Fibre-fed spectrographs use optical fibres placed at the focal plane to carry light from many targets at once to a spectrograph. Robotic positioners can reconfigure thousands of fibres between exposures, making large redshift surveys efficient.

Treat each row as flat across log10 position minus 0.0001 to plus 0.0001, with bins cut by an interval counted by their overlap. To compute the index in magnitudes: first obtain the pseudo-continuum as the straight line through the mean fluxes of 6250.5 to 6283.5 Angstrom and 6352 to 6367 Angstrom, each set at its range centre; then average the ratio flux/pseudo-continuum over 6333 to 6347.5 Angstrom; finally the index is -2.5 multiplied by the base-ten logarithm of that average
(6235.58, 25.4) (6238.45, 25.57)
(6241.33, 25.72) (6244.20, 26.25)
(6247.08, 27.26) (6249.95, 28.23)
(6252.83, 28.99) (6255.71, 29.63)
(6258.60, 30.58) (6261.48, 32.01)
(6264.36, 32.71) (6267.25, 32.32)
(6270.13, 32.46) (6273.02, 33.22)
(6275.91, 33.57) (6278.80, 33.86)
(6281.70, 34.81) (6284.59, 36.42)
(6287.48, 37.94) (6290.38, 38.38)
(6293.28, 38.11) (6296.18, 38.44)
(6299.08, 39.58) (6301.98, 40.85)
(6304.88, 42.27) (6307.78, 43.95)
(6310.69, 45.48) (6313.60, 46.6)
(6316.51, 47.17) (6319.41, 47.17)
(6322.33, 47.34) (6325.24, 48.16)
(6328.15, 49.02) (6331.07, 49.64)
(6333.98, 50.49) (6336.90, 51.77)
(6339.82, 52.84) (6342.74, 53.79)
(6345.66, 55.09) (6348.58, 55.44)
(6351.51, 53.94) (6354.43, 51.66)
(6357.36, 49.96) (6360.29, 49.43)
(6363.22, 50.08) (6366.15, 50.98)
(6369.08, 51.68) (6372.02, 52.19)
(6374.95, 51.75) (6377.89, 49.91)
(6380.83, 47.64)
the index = -0.134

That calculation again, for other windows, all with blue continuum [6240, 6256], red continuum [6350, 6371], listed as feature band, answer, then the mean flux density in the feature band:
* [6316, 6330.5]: -0.110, 47.9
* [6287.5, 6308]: -0.052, 39.8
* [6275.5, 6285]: -0.008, 34.6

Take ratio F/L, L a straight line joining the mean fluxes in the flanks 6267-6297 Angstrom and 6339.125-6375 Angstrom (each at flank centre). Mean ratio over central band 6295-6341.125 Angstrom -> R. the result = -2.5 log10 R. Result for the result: -0.07 mag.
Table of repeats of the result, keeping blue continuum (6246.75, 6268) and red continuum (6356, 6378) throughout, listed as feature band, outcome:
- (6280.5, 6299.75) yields -0.04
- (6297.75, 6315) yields -0.10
